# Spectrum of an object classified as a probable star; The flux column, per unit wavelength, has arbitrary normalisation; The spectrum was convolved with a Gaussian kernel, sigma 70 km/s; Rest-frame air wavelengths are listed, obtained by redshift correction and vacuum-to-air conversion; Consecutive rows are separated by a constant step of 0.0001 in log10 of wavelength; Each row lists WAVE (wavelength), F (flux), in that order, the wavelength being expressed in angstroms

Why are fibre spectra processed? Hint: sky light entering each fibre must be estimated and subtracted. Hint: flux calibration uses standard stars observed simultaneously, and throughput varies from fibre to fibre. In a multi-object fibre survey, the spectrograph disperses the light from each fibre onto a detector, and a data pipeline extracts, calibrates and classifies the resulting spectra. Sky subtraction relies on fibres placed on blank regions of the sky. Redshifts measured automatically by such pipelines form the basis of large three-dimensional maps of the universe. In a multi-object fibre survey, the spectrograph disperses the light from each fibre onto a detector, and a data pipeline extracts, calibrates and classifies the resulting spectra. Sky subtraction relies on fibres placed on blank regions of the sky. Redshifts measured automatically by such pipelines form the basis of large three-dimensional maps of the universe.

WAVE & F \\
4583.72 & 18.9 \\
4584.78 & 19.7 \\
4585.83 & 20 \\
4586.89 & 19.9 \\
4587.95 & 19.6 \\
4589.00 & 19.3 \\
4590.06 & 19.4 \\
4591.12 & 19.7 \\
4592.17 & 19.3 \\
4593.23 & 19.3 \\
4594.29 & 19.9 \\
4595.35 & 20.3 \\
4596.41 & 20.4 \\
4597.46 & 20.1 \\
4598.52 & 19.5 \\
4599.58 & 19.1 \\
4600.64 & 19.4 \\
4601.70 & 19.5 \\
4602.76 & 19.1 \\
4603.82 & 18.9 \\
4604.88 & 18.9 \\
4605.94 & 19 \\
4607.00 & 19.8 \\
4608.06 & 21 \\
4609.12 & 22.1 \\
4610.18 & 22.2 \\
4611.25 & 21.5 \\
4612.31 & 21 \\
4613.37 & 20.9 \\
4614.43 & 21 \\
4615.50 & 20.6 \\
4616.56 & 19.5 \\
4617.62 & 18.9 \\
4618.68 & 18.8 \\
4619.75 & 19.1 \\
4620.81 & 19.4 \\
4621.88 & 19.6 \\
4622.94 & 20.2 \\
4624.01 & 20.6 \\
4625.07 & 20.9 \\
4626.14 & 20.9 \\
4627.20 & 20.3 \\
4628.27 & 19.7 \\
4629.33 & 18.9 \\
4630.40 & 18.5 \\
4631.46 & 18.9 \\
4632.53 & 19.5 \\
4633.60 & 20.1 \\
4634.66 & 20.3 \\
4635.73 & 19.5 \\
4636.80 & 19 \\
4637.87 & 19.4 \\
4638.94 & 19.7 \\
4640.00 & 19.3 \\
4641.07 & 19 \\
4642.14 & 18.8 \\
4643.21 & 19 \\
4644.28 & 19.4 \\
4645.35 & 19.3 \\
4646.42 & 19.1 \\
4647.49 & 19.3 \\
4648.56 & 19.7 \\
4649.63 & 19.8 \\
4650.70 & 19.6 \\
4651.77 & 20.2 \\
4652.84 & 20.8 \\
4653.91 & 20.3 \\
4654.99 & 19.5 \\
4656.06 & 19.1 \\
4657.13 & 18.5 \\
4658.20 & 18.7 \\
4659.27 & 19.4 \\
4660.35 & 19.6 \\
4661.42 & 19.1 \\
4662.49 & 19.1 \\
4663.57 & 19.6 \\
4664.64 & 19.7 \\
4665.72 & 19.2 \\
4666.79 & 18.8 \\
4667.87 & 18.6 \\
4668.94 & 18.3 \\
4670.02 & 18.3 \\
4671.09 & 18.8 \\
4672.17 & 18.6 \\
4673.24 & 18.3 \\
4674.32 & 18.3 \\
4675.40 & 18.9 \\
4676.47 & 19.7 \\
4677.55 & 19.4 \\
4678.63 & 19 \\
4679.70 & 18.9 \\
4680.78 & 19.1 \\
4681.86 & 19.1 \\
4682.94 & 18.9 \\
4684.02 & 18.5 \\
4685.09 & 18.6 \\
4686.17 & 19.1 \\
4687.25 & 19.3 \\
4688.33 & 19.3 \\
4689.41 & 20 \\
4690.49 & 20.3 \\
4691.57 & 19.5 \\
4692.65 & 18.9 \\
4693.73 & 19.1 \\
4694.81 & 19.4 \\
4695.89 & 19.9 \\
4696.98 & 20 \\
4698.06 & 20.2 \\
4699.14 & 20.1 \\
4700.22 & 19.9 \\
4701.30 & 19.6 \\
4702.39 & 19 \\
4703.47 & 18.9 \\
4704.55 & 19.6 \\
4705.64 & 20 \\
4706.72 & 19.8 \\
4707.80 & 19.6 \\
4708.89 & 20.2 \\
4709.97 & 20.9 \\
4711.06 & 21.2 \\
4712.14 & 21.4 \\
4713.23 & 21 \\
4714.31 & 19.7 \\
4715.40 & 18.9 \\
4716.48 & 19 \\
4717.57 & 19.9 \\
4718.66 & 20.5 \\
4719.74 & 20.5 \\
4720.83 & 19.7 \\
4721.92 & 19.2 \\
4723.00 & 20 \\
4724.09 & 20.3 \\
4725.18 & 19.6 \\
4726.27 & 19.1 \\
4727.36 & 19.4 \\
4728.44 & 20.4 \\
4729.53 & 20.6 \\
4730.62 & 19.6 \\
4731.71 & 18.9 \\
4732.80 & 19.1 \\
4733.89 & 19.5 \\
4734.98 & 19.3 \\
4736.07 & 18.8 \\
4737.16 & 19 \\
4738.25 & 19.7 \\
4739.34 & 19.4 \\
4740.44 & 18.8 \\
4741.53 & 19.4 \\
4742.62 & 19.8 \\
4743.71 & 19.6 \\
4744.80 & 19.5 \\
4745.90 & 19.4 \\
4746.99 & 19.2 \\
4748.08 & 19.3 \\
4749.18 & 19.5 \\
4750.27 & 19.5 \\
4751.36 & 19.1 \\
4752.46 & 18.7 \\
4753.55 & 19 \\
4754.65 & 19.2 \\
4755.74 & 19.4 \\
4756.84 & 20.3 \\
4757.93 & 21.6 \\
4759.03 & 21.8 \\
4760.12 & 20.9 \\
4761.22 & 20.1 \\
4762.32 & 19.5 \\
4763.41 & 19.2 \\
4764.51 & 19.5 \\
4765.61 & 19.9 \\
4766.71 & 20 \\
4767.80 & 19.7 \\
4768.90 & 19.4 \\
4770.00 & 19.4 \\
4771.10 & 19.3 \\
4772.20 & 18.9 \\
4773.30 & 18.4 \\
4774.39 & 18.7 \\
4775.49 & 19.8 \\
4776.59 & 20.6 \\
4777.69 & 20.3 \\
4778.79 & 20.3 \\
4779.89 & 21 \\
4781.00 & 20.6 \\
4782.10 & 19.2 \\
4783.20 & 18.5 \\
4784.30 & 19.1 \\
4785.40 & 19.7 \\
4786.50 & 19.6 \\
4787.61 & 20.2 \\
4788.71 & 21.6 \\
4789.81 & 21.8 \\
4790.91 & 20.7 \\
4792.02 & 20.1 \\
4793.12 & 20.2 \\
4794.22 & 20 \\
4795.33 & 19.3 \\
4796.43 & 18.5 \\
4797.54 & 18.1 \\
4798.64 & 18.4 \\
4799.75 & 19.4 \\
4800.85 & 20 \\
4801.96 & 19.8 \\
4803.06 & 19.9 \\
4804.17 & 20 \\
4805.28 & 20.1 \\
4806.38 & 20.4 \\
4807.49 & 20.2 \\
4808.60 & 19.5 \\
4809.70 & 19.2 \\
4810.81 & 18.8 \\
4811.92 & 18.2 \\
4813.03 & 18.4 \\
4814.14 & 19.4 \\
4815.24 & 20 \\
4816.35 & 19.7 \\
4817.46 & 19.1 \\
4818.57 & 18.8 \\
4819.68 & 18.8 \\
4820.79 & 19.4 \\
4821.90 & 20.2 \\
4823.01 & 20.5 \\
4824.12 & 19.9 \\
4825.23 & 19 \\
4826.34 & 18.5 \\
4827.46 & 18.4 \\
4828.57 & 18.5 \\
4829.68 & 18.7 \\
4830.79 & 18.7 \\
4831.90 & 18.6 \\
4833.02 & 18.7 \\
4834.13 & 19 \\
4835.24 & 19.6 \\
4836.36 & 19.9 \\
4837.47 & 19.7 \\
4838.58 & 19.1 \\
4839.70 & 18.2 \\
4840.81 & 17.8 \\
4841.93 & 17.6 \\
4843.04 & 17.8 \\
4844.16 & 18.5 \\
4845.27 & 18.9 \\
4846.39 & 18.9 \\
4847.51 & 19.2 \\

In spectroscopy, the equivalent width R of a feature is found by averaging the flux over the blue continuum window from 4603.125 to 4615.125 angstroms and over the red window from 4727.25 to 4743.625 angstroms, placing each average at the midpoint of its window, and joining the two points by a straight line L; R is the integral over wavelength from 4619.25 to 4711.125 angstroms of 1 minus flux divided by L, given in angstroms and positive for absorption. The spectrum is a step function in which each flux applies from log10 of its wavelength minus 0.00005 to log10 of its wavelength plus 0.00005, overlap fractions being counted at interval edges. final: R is 2.9 angstroms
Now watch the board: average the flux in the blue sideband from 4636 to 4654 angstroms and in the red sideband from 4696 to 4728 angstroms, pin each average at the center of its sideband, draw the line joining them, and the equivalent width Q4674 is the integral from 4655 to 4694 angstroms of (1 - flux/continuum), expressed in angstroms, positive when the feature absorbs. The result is 1.2 angstroms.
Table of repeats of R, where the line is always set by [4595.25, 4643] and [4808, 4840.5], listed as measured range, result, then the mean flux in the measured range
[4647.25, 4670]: 0.40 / 19.3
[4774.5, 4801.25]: -0.85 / 19.9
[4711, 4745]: -0.42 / 19.7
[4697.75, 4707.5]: -0.06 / 19.7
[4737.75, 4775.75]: -0.42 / 19.6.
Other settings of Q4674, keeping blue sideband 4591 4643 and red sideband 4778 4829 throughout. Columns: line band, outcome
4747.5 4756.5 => 0.2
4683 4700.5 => 0.2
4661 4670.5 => 0.4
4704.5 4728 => -0.3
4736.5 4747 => 0.2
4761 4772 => 0.0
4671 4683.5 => 0.5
